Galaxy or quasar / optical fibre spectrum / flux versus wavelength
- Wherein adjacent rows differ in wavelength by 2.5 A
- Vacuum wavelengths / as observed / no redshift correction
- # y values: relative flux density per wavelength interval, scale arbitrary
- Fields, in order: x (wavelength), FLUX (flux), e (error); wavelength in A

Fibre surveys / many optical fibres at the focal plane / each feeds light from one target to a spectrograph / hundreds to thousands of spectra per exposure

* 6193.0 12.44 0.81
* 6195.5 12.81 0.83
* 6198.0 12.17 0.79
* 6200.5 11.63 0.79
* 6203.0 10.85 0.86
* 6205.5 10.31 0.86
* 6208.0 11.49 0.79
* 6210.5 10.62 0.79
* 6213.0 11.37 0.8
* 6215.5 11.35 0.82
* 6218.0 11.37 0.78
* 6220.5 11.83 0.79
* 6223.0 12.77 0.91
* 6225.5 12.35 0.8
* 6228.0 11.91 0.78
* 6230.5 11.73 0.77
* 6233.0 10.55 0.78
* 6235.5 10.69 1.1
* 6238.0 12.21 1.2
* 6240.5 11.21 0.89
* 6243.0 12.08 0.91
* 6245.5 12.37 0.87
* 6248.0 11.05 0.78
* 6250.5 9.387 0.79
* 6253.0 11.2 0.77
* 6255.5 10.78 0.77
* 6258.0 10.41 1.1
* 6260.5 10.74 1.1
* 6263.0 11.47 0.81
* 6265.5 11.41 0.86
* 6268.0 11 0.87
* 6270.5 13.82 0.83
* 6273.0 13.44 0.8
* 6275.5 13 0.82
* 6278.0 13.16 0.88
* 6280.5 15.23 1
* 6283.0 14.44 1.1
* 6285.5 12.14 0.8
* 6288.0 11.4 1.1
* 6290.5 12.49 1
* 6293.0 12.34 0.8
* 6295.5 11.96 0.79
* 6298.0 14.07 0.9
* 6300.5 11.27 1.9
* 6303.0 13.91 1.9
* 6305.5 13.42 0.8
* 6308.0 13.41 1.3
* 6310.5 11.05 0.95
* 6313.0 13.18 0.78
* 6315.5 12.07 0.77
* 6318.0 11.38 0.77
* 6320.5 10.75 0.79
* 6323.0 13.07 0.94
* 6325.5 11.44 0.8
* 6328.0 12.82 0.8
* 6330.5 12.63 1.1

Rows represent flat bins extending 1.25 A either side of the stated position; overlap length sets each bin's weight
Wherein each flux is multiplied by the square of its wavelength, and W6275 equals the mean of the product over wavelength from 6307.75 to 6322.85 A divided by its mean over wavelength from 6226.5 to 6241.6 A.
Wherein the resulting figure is 1.1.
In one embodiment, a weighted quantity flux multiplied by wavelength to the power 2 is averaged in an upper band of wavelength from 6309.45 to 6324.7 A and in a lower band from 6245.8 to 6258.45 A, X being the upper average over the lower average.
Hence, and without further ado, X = 1.14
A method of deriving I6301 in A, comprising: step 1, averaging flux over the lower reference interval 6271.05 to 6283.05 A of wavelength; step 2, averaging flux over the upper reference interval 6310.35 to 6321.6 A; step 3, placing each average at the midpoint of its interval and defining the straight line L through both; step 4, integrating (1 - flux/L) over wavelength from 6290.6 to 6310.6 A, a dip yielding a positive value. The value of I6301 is -0.3 A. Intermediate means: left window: 13.8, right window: 11.8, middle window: 12.8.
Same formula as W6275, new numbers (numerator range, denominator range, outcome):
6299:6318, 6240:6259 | 1.16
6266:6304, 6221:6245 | 1.11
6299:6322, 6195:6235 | 1.10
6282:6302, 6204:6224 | 1.13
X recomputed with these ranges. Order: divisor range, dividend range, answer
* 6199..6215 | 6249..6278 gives 1.06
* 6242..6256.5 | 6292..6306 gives 1.17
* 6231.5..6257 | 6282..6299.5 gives 1.15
